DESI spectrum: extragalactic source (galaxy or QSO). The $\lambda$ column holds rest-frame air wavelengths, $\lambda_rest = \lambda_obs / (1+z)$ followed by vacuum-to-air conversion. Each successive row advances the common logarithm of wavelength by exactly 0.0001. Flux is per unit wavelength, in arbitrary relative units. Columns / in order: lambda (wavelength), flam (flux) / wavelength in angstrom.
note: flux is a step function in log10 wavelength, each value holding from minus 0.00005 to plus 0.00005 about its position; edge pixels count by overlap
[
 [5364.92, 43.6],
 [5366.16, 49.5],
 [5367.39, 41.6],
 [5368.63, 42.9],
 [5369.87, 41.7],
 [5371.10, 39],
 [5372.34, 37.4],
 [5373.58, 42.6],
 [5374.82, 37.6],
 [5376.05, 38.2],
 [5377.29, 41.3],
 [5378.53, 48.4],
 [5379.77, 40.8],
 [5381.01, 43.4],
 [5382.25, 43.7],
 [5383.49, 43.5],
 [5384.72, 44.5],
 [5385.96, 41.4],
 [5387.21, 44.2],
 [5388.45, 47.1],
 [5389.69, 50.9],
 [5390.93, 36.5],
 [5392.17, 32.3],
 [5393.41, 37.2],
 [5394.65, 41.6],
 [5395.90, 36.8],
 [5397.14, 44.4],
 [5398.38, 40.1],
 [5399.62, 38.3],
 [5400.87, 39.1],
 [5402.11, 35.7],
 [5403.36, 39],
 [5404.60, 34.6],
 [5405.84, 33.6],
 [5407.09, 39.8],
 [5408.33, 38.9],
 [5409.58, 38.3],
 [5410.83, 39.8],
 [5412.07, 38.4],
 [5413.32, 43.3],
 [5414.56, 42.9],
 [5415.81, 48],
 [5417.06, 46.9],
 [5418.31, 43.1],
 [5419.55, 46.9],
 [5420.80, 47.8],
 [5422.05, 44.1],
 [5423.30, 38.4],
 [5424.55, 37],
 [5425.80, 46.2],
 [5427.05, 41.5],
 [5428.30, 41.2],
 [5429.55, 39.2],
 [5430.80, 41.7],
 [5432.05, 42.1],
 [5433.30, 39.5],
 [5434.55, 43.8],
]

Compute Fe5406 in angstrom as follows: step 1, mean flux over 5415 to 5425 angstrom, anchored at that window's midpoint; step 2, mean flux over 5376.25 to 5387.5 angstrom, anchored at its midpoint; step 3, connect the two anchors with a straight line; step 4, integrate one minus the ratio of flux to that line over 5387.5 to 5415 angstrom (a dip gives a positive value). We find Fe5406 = 2.6 angstrom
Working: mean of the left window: 43.2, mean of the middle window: 39.5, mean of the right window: 44.1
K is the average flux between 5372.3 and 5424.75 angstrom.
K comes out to 41.2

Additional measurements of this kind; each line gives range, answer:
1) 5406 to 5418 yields 41.5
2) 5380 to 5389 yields 43.8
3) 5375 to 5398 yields 41.9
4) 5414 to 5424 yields 44.7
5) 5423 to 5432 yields 40.9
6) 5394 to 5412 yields 38.6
